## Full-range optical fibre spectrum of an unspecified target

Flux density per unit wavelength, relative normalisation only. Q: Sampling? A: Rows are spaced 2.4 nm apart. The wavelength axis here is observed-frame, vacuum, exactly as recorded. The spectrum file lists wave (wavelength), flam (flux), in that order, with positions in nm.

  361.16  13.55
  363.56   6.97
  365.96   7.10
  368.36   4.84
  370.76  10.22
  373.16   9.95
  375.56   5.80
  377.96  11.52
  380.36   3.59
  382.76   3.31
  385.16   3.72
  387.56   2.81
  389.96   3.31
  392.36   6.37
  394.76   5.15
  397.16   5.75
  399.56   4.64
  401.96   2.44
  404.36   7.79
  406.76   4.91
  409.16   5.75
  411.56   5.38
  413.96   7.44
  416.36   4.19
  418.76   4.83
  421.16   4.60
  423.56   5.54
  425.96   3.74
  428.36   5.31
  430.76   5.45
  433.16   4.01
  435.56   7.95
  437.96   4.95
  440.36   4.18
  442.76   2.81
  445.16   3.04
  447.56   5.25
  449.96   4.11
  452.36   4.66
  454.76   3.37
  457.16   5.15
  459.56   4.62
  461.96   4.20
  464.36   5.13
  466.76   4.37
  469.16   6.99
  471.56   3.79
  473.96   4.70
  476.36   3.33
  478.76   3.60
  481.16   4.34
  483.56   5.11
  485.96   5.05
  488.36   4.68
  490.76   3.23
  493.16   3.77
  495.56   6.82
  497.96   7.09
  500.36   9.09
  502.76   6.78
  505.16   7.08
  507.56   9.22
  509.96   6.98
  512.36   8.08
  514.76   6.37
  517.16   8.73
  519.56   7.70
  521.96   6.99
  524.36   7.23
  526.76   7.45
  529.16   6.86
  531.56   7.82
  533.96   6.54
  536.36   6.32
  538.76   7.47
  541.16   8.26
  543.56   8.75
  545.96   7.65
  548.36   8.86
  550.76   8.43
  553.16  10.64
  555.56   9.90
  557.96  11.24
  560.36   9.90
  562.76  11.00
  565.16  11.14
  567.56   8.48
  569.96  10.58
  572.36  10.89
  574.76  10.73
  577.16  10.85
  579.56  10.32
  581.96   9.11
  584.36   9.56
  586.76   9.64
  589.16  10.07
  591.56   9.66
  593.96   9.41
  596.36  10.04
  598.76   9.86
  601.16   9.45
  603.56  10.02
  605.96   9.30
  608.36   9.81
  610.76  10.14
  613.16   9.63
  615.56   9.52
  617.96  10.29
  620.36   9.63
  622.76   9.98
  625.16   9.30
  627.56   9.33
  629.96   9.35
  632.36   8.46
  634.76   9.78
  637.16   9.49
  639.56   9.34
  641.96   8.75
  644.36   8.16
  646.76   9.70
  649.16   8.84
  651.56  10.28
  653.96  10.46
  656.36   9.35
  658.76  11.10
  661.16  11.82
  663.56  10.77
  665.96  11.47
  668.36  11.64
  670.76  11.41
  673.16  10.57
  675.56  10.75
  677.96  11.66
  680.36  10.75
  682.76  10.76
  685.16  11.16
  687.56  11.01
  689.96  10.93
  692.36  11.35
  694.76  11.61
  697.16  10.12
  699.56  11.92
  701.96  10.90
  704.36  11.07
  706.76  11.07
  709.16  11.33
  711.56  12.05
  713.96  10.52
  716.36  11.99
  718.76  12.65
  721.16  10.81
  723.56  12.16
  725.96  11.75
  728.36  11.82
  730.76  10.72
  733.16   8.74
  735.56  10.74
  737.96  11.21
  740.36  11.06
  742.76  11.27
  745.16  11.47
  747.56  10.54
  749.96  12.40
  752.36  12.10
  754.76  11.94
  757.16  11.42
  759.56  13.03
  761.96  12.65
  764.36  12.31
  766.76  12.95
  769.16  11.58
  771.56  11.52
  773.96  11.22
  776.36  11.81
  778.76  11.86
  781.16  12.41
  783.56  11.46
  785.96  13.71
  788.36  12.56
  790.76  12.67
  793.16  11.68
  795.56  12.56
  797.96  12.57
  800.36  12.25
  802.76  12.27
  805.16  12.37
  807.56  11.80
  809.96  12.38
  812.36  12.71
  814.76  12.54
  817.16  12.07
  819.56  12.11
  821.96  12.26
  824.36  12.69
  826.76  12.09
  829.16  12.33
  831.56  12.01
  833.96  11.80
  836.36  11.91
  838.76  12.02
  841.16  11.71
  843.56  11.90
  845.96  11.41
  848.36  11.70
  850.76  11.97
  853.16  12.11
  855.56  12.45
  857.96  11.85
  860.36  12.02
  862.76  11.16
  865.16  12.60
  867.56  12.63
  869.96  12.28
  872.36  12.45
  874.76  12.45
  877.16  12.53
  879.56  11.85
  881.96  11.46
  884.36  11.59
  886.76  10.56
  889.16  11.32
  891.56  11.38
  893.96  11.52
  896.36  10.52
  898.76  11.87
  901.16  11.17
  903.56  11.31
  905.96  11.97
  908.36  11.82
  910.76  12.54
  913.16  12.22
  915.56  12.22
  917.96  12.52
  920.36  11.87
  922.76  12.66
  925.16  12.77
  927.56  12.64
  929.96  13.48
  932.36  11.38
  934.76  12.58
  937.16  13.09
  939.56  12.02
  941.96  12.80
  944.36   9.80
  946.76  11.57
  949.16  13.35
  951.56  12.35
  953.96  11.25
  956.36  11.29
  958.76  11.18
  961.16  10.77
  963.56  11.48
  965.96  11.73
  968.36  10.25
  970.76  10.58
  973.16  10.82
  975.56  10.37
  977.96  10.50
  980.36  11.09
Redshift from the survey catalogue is 0.245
